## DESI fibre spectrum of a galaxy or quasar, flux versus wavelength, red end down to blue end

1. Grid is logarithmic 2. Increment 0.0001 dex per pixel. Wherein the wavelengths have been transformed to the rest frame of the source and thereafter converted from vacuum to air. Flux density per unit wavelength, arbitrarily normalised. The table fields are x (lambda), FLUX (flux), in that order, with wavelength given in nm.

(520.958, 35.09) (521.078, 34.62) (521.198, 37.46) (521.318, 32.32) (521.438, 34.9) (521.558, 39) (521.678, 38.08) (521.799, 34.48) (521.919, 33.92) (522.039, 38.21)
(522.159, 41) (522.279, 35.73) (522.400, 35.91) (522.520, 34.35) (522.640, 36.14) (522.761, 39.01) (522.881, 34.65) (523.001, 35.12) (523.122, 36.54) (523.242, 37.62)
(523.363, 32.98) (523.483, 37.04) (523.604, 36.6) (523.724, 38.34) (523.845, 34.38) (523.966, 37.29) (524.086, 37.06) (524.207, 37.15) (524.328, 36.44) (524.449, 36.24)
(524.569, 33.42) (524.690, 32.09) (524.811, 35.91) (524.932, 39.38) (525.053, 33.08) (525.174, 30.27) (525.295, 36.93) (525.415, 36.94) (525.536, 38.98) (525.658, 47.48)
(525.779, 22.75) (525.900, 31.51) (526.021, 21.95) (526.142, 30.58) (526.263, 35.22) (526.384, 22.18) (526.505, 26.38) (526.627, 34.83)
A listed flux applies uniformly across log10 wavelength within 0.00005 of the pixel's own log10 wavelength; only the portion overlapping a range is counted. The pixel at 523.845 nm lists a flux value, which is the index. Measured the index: 34.38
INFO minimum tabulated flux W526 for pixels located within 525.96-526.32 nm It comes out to 21.95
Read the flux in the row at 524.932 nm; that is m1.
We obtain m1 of 39.38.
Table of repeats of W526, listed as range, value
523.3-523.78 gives 32.98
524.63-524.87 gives 32.09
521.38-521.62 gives 34.9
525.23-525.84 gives 22.75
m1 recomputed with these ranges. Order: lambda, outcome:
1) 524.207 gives 37.15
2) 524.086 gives 37.06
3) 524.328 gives 36.44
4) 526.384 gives 22.18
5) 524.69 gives 32.09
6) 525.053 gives 33.08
